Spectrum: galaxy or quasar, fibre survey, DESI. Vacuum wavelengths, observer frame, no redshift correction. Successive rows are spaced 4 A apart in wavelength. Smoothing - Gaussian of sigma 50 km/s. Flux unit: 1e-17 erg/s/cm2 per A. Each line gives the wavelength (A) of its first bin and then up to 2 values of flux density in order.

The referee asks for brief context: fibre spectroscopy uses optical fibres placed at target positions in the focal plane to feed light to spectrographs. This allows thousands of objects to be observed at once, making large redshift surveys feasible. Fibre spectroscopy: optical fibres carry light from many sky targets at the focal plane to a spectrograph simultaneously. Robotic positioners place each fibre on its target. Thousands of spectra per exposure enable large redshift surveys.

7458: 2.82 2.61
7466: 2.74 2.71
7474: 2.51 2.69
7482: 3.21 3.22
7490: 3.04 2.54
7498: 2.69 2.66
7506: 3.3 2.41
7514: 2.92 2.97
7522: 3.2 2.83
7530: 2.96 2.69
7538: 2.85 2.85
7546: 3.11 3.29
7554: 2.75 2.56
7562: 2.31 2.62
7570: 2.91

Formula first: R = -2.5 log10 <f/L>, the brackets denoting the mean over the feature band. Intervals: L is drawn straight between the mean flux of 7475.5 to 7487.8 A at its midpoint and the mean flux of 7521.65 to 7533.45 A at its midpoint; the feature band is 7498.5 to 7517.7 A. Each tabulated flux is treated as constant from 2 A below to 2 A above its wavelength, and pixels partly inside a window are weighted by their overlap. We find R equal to 0.05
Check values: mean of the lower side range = 3.02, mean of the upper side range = 2.93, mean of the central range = 2.83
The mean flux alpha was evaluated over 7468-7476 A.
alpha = 2.61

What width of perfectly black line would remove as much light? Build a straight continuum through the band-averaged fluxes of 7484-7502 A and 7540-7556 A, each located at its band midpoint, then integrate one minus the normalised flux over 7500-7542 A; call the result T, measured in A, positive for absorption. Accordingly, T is 0.7 A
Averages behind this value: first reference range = 2.85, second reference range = 3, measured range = 2.88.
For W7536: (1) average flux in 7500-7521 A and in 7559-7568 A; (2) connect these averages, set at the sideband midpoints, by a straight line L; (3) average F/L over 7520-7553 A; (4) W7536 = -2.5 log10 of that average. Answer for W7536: -0.11 mag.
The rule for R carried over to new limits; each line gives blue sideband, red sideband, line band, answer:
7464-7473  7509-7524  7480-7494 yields -0.11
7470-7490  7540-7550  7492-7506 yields 0.08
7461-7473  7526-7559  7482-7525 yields -0.05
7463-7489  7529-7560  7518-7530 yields -0.05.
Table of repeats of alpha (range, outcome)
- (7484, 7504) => 2.83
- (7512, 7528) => 2.98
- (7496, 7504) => 2.67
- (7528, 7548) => 2.89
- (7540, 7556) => 3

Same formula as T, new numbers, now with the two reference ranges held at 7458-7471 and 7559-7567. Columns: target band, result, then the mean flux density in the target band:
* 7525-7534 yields -1.12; 2.86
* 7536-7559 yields -3.87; 2.92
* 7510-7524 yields -2.01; 2.94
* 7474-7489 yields -1.73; 2.97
